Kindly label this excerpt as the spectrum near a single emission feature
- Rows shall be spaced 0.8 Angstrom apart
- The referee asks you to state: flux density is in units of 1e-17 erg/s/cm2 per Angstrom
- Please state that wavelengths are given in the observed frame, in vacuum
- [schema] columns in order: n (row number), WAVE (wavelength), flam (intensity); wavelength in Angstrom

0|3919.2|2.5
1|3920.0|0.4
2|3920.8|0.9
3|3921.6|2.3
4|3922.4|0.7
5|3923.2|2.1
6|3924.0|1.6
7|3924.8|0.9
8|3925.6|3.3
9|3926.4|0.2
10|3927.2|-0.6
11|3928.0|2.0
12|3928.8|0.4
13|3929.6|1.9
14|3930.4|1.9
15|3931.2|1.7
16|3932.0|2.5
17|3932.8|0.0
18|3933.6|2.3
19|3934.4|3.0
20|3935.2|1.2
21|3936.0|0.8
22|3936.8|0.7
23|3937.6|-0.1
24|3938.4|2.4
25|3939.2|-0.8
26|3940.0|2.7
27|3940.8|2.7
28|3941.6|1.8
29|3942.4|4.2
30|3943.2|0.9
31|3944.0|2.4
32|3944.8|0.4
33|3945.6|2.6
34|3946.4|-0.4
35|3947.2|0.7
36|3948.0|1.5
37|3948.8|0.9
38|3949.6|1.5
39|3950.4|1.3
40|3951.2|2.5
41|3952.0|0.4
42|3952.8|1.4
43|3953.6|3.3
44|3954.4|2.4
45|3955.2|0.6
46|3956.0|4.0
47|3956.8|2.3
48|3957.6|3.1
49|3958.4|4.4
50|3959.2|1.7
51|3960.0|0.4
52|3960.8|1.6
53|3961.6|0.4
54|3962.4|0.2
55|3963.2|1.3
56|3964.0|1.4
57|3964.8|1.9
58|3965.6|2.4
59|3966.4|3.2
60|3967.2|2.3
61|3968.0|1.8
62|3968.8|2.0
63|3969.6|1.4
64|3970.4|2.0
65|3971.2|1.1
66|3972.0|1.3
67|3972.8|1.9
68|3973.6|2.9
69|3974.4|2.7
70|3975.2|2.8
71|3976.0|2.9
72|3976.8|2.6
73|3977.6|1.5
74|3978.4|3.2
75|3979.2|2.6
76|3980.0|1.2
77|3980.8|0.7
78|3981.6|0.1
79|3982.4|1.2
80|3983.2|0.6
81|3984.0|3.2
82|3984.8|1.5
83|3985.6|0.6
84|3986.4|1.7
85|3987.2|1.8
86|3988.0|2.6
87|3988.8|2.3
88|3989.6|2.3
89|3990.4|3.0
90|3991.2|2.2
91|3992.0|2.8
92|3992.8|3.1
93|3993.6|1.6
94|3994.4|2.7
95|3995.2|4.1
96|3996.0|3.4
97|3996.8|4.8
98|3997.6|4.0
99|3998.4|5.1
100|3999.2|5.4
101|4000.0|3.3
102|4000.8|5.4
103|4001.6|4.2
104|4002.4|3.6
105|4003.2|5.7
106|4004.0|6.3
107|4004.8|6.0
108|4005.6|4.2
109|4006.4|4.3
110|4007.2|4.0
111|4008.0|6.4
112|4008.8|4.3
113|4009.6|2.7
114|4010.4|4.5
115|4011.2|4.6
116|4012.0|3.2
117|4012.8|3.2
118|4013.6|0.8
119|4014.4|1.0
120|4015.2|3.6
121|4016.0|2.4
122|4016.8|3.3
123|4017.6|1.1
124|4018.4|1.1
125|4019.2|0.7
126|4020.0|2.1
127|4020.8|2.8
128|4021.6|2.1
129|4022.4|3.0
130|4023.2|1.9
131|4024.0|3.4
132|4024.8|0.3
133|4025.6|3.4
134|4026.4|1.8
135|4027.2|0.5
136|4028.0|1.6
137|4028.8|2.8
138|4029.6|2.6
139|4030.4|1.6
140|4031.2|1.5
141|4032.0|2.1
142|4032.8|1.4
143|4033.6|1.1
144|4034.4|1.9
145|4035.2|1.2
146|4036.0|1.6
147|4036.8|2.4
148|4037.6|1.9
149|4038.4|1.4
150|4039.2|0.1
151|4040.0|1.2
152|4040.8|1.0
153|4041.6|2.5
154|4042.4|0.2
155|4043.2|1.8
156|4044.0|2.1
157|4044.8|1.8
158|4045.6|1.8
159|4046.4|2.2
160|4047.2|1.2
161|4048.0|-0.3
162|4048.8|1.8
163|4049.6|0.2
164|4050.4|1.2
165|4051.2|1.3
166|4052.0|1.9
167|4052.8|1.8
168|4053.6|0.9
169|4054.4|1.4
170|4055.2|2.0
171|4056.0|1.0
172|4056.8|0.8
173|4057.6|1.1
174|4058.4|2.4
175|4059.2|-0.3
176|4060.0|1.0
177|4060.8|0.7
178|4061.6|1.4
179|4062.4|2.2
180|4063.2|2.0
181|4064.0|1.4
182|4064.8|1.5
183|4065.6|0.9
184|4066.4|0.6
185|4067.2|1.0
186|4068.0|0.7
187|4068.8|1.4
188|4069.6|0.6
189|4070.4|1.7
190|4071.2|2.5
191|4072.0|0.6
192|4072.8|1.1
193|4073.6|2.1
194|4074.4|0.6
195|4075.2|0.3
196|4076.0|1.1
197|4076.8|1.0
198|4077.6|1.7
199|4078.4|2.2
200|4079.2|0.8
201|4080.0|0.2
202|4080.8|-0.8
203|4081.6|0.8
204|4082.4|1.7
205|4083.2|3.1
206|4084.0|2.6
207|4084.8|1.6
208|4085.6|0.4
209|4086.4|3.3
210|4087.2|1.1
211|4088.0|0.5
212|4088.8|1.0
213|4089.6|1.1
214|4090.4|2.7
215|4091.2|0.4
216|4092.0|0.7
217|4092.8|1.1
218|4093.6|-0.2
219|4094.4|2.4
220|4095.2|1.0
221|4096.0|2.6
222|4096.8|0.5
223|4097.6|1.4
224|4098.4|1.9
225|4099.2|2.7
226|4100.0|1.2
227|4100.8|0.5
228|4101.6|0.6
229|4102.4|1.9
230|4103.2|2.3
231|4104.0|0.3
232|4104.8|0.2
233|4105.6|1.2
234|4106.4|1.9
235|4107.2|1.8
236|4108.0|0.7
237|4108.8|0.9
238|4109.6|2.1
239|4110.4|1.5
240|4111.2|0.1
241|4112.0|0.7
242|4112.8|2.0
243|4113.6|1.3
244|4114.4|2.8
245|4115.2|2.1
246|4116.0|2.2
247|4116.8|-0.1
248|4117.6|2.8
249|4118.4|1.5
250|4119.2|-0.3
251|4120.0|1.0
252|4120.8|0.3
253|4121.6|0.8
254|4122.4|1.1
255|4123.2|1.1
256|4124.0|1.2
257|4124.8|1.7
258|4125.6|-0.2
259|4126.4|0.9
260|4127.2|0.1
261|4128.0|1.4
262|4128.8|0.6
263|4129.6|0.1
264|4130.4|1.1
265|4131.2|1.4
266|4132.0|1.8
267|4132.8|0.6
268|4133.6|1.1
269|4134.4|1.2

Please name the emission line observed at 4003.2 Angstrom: C III] 1909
